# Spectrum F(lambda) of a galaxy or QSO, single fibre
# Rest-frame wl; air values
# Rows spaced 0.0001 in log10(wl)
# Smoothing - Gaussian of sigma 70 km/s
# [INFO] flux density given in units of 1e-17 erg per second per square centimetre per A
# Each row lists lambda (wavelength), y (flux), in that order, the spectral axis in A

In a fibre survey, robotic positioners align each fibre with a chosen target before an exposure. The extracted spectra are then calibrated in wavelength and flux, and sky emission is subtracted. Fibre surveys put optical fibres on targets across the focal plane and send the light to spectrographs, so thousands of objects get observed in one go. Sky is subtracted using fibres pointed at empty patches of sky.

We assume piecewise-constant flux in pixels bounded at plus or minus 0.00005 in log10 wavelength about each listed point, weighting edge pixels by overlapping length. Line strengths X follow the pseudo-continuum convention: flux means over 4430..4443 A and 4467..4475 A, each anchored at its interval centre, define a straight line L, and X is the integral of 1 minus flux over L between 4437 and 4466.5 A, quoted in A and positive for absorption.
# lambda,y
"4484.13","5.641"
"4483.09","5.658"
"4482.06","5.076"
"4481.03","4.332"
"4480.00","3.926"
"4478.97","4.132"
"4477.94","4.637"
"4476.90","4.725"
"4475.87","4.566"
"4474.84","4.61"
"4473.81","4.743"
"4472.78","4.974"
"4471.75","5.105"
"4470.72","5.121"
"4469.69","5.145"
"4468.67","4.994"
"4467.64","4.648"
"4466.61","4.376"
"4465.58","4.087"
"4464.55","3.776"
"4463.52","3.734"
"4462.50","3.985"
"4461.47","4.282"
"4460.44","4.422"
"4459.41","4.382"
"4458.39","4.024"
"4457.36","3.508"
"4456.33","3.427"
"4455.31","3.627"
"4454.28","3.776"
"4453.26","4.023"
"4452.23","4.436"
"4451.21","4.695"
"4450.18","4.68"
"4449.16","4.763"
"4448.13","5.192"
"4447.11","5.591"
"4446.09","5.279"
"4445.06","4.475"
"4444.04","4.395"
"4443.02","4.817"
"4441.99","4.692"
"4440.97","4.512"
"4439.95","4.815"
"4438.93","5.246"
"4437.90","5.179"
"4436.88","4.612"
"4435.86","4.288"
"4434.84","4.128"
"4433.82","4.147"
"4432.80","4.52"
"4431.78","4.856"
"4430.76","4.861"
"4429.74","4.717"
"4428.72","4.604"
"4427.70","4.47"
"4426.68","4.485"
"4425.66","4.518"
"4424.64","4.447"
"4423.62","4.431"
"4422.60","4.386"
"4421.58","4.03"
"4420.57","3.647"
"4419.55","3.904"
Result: 2.2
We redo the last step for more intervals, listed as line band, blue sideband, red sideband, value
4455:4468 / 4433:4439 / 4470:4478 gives 2.0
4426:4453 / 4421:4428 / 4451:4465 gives -3.2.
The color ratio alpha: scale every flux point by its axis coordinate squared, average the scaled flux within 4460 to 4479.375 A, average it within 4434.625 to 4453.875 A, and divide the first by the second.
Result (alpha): 0.97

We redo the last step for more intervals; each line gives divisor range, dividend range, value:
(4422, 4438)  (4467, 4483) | 1.07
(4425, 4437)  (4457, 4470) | 0.96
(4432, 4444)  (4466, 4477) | 1.06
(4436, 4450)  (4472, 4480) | 0.96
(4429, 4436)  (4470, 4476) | 1.10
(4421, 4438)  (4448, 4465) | 0.93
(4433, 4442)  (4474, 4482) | 0.98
